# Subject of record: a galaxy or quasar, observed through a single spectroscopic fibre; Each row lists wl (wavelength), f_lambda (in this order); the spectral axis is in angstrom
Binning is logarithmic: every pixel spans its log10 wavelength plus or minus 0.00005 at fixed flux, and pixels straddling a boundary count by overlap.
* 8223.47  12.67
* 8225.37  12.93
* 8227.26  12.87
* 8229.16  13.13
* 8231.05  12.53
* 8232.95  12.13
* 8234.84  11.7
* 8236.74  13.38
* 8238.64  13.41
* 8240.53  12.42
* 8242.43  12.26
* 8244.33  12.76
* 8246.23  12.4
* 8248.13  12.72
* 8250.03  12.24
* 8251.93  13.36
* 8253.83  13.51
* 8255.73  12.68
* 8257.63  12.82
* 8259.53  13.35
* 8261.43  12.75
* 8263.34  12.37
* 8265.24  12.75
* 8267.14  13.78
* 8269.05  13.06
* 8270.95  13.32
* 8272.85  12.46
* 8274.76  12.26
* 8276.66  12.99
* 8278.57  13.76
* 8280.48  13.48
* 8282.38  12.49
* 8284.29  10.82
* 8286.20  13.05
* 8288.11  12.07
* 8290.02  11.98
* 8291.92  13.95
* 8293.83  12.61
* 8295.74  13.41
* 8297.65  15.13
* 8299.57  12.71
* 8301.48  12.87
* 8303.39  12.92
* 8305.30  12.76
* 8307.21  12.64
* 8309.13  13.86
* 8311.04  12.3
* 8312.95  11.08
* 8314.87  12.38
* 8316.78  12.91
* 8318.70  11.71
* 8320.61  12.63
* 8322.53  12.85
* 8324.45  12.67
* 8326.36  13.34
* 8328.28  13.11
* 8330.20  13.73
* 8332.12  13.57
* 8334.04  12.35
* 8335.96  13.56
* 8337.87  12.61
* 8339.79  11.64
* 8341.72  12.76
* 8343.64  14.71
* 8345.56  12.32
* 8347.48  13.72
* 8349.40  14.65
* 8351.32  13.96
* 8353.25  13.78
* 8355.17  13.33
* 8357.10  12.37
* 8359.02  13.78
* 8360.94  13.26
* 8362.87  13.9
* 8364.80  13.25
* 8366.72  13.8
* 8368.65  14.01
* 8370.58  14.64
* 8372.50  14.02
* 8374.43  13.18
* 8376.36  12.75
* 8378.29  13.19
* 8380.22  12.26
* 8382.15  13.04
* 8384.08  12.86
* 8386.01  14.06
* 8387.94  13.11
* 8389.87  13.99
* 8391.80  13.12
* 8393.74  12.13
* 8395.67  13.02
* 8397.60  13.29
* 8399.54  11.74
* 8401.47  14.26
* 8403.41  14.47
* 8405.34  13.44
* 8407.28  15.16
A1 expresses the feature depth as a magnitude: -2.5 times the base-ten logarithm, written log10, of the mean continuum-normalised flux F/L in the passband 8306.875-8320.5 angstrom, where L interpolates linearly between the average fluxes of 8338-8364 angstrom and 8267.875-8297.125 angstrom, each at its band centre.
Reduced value 0.06 mag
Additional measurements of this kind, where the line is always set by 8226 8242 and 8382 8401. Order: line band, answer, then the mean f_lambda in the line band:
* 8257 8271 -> -0.02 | 13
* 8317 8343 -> 0.01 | 12.8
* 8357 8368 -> -0.04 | 13.5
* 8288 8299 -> -0.04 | 13.3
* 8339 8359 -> -0.03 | 13.4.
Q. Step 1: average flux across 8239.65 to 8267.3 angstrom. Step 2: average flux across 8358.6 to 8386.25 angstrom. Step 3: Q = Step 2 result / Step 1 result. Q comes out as 1.05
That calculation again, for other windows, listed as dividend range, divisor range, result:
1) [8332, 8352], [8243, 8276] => 1.03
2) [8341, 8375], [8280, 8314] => 1.07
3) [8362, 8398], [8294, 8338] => 1.03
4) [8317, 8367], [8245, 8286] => 1.03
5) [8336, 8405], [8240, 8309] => 1.04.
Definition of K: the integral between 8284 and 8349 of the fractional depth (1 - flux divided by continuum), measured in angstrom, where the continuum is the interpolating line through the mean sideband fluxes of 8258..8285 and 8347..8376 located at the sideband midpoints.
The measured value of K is 1.9 angstrom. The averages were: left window 12.9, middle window 12.9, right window 13.7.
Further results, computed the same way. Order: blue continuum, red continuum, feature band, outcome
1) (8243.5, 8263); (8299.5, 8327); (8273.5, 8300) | -0.38 angstrom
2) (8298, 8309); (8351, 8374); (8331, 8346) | 0.46 angstrom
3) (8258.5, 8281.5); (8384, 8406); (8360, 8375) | -0.60 angstrom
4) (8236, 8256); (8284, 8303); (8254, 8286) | 0.09 angstrom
